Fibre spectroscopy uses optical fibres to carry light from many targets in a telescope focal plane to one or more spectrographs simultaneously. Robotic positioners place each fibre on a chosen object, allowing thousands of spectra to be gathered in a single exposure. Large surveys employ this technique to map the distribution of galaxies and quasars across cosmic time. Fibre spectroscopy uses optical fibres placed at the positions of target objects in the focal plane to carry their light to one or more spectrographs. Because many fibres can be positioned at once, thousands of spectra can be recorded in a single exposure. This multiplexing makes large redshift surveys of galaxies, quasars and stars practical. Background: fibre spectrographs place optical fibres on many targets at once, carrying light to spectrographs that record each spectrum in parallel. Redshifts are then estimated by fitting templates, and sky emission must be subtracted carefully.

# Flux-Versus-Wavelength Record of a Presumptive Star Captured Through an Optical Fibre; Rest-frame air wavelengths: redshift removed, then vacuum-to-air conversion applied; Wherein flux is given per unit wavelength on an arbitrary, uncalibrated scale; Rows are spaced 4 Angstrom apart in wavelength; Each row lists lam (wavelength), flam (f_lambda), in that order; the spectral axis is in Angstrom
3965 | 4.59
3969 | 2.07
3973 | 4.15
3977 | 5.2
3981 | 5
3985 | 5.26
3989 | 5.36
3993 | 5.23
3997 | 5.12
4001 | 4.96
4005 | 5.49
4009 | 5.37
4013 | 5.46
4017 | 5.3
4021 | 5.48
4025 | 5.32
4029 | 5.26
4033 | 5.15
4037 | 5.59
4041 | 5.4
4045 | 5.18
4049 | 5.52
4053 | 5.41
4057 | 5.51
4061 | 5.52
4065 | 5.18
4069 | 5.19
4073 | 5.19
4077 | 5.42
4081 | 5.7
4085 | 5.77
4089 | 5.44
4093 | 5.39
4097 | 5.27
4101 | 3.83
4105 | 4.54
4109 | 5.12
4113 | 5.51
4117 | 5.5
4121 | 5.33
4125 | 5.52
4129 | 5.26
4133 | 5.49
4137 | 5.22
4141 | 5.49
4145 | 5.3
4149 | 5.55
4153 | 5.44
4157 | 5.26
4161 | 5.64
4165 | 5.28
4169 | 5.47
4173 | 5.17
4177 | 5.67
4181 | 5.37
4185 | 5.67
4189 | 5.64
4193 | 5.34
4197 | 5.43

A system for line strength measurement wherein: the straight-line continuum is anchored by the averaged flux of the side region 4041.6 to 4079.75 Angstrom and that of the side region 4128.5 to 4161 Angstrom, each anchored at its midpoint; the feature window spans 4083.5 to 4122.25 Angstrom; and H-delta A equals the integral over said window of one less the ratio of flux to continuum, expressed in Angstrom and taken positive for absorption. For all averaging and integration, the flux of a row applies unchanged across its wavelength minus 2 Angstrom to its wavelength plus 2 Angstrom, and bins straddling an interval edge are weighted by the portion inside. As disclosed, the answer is 1.6 Angstrom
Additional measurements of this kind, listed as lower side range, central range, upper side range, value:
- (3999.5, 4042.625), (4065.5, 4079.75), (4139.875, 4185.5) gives 0.3 Angstrom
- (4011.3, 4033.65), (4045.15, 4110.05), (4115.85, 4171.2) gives 1.4 Angstrom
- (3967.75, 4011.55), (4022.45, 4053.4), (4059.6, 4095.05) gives -1.0 Angstrom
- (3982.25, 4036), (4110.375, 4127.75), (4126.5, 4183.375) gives -0.2 Angstrom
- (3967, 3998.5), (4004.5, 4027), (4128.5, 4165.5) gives -2.7 Angstrom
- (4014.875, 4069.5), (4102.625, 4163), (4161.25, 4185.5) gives 0.9 Angstrom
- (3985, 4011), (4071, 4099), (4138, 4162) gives -0.5 Angstrom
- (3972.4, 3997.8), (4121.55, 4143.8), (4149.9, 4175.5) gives -0.2 Angstrom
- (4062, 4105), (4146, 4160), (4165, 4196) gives -0.1 Angstrom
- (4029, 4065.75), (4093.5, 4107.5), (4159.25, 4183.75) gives 1.9 Angstrom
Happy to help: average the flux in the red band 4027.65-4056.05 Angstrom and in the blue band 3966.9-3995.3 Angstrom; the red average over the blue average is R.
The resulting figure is 1.16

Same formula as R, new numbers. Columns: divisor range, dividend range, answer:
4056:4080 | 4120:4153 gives 1.01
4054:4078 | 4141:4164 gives 1.02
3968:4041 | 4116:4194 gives 1.07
